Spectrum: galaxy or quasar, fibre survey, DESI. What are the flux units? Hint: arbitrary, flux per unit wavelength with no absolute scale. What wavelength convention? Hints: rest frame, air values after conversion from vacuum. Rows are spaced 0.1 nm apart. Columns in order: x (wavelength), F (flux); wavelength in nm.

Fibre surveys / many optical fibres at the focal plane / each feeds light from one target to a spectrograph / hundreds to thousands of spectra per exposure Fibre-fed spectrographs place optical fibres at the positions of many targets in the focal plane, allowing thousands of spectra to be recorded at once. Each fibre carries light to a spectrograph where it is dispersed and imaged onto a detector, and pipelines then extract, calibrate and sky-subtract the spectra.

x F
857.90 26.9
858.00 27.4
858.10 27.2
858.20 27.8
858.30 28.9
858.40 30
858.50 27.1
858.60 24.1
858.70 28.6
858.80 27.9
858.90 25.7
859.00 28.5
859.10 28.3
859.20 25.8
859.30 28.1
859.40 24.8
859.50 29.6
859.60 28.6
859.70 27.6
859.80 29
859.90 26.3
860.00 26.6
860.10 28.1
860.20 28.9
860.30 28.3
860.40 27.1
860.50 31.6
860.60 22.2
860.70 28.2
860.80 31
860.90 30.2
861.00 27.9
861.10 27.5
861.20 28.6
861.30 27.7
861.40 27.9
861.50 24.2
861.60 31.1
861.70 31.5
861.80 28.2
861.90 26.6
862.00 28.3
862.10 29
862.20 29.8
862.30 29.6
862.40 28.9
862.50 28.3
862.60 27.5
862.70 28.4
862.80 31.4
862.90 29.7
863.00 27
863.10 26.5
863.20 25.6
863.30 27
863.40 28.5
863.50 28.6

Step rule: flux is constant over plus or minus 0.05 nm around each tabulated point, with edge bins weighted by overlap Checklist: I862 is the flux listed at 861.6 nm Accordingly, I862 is 31.1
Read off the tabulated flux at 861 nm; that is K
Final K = 27.9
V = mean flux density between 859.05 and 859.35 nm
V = 27.4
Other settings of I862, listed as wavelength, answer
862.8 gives 31.4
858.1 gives 27.2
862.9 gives 29.7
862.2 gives 29.8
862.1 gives 29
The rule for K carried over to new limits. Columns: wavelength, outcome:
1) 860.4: 27.1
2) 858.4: 30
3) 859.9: 26.3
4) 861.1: 27.5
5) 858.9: 25.7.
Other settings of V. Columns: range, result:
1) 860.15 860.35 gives 28.6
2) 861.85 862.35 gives 28.7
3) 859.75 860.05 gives 27.3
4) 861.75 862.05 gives 27.7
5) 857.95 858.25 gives 27.5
